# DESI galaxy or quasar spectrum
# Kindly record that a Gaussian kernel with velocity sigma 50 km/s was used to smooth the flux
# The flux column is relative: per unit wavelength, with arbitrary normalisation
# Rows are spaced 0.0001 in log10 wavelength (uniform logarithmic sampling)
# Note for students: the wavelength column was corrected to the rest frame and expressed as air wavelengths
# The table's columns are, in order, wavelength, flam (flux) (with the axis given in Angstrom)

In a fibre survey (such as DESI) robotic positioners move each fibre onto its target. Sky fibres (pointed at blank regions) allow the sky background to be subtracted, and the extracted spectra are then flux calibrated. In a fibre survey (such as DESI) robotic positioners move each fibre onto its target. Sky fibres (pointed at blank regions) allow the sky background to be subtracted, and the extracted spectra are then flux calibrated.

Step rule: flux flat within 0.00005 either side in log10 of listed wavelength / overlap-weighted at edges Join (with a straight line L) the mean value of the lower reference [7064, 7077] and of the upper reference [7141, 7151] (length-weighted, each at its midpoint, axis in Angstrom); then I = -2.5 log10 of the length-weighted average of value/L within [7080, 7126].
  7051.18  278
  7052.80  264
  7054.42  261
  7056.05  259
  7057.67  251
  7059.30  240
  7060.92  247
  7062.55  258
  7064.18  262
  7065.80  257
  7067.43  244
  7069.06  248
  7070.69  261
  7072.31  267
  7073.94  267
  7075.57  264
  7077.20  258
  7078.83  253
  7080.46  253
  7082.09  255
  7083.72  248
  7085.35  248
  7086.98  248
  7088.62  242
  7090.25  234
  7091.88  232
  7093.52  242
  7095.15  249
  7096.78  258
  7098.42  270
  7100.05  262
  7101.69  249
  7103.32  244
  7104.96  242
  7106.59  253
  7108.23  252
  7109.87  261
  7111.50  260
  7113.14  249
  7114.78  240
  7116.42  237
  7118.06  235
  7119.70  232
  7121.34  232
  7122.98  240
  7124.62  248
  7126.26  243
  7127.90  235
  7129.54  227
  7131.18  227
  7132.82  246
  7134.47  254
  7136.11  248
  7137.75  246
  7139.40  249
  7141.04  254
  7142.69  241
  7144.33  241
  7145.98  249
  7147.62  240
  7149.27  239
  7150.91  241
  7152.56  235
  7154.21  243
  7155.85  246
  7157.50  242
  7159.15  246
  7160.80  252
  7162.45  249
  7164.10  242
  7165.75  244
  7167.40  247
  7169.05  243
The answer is 0.02 mag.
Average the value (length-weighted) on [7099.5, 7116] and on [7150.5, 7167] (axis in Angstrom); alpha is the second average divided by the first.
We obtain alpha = 0.97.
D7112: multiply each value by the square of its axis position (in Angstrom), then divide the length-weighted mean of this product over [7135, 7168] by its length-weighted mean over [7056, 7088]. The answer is 0.98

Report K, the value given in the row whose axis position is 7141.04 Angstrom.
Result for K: 254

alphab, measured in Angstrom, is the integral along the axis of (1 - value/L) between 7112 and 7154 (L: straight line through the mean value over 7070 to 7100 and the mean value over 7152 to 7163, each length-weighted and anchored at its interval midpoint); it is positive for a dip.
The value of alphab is 1.1 Angstrom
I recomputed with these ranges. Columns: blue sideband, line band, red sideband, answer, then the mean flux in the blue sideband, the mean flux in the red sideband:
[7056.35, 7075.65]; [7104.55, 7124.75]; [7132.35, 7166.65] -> 0.02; 255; 245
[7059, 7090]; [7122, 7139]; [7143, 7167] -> 0.02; 254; 244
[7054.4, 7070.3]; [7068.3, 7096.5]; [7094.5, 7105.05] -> 0.01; 252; 254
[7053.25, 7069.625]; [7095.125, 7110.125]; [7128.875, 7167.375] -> -0.02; 253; 244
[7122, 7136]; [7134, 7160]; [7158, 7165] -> 0.00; 240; 247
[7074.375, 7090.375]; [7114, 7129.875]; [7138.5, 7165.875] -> 0.05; 251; 244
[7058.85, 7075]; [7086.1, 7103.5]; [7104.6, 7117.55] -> 0.01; 256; 249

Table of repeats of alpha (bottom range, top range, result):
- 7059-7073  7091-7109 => 0.98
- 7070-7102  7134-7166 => 0.97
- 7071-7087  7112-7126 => 0.93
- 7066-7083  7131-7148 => 0.96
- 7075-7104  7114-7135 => 0.95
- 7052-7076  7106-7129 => 0.95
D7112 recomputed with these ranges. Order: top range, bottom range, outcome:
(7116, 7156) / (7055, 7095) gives 0.98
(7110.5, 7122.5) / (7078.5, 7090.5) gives 0.98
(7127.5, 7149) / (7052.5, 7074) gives 0.97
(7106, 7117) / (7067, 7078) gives 0.98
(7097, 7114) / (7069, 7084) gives 0.99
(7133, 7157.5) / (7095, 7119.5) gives 0.99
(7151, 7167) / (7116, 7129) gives 1.04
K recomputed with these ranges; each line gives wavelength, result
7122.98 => 240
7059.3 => 240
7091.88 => 232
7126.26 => 243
